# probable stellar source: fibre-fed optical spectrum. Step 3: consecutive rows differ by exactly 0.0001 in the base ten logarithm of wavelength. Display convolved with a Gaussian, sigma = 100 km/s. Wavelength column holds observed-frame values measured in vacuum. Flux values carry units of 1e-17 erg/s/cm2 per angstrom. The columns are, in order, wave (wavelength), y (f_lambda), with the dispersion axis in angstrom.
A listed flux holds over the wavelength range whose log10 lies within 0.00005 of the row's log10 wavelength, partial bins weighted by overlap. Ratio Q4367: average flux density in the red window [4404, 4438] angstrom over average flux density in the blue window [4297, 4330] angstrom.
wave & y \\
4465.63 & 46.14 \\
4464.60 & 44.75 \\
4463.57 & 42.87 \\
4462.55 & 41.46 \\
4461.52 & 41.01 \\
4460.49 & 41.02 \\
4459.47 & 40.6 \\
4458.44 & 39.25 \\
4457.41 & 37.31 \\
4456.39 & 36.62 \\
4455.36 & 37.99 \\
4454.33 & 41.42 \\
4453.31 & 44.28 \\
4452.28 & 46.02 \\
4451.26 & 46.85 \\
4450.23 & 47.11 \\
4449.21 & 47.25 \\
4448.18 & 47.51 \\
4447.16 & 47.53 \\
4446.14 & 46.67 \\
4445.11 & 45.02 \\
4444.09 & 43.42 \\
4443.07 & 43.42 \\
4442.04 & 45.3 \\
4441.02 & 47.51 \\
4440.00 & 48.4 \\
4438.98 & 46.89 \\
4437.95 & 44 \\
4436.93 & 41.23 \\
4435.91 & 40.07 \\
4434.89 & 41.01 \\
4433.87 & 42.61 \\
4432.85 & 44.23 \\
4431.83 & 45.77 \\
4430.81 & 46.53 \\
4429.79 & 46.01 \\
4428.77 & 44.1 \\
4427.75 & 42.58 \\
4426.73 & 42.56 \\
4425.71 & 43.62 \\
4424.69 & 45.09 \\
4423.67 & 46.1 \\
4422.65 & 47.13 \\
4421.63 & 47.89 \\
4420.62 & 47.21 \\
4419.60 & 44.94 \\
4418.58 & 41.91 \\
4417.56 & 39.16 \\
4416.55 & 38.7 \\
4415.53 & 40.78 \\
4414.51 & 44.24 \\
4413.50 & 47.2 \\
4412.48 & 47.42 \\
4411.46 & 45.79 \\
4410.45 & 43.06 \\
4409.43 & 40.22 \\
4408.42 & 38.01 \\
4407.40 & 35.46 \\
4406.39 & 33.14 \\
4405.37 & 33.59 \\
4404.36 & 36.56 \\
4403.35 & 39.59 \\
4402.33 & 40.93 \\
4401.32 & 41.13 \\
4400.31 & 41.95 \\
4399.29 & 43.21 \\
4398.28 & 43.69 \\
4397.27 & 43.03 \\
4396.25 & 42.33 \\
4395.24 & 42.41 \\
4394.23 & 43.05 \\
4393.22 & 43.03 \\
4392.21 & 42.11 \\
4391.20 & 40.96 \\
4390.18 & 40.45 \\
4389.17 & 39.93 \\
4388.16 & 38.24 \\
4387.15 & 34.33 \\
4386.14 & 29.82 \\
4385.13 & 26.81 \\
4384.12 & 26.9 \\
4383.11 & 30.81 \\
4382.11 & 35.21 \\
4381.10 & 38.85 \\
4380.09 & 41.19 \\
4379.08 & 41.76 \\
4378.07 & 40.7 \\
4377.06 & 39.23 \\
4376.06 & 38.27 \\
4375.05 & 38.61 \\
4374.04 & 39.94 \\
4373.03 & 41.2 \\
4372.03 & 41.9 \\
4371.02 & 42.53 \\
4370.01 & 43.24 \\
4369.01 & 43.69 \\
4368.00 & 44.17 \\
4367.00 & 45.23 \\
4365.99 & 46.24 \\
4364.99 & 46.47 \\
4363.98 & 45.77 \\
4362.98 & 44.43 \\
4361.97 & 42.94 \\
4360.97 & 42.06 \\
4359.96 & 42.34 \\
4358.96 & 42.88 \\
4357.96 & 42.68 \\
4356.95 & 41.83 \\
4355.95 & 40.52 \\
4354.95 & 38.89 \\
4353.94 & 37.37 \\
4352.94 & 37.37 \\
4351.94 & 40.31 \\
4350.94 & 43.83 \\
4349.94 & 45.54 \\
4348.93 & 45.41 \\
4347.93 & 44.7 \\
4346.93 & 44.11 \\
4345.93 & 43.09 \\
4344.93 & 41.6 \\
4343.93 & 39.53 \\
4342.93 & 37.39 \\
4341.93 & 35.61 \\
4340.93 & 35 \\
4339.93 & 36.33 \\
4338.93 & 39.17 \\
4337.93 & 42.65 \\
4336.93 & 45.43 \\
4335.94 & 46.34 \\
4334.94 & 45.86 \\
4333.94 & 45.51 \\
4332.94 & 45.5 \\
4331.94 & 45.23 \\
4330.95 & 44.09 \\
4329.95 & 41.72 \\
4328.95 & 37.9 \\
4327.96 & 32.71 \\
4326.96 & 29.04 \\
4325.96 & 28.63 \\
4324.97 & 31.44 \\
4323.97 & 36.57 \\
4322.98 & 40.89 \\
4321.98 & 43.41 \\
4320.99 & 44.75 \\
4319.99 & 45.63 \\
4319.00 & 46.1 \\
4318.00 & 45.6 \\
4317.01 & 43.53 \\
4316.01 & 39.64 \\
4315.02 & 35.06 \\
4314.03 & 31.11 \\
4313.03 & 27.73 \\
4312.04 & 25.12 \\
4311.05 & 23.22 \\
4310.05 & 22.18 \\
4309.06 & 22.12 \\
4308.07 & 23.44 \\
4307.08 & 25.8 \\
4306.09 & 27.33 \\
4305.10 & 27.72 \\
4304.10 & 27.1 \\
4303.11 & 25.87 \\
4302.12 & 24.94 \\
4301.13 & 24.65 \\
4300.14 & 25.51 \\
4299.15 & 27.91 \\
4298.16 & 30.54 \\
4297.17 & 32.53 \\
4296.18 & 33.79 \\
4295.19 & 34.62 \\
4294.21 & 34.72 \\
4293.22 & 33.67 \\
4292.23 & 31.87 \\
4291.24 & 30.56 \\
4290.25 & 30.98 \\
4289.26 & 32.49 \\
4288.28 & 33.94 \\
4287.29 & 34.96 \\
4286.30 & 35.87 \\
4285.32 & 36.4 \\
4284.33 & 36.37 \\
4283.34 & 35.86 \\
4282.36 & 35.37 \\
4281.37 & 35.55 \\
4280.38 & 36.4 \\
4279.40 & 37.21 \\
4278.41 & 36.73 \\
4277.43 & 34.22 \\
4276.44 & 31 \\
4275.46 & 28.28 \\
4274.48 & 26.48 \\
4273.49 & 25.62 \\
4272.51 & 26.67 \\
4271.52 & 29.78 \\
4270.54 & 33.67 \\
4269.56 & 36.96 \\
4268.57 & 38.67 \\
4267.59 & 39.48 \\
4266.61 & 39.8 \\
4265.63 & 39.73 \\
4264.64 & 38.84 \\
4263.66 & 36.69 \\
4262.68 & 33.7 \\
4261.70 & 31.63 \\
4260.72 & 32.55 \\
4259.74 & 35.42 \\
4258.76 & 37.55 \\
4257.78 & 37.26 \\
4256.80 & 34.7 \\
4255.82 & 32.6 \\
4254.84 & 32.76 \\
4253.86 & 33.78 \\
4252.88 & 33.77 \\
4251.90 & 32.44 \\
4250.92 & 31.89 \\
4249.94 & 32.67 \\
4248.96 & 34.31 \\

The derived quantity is 1.32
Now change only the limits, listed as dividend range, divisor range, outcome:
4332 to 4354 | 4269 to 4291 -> 1.26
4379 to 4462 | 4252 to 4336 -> 1.22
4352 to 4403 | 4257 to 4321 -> 1.23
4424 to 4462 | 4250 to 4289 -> 1.27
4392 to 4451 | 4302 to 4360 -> 1.15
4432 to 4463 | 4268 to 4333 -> 1.31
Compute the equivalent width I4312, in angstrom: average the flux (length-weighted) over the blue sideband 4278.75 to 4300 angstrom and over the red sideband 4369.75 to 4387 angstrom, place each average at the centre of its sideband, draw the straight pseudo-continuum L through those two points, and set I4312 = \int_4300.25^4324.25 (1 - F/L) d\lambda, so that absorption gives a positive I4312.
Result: 1.65 angstrom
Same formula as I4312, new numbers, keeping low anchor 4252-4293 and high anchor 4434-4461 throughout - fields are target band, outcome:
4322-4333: -0.1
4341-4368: -2.5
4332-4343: -1.2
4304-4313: 2.8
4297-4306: 2.1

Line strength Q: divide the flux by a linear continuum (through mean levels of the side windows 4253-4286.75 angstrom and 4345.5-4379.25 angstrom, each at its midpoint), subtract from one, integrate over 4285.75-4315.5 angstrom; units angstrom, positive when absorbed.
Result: 6.25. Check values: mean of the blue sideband 34.5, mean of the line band 29.3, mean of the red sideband 42.3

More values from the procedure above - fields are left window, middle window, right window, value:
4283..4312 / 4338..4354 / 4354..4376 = -0.7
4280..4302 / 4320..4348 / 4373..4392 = -4.4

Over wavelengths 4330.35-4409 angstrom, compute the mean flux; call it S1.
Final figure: 40.7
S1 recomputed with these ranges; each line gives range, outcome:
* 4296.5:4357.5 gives 36.5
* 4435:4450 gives 45.2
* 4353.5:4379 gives 42.1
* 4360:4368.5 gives 44.5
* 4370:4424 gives 40.3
